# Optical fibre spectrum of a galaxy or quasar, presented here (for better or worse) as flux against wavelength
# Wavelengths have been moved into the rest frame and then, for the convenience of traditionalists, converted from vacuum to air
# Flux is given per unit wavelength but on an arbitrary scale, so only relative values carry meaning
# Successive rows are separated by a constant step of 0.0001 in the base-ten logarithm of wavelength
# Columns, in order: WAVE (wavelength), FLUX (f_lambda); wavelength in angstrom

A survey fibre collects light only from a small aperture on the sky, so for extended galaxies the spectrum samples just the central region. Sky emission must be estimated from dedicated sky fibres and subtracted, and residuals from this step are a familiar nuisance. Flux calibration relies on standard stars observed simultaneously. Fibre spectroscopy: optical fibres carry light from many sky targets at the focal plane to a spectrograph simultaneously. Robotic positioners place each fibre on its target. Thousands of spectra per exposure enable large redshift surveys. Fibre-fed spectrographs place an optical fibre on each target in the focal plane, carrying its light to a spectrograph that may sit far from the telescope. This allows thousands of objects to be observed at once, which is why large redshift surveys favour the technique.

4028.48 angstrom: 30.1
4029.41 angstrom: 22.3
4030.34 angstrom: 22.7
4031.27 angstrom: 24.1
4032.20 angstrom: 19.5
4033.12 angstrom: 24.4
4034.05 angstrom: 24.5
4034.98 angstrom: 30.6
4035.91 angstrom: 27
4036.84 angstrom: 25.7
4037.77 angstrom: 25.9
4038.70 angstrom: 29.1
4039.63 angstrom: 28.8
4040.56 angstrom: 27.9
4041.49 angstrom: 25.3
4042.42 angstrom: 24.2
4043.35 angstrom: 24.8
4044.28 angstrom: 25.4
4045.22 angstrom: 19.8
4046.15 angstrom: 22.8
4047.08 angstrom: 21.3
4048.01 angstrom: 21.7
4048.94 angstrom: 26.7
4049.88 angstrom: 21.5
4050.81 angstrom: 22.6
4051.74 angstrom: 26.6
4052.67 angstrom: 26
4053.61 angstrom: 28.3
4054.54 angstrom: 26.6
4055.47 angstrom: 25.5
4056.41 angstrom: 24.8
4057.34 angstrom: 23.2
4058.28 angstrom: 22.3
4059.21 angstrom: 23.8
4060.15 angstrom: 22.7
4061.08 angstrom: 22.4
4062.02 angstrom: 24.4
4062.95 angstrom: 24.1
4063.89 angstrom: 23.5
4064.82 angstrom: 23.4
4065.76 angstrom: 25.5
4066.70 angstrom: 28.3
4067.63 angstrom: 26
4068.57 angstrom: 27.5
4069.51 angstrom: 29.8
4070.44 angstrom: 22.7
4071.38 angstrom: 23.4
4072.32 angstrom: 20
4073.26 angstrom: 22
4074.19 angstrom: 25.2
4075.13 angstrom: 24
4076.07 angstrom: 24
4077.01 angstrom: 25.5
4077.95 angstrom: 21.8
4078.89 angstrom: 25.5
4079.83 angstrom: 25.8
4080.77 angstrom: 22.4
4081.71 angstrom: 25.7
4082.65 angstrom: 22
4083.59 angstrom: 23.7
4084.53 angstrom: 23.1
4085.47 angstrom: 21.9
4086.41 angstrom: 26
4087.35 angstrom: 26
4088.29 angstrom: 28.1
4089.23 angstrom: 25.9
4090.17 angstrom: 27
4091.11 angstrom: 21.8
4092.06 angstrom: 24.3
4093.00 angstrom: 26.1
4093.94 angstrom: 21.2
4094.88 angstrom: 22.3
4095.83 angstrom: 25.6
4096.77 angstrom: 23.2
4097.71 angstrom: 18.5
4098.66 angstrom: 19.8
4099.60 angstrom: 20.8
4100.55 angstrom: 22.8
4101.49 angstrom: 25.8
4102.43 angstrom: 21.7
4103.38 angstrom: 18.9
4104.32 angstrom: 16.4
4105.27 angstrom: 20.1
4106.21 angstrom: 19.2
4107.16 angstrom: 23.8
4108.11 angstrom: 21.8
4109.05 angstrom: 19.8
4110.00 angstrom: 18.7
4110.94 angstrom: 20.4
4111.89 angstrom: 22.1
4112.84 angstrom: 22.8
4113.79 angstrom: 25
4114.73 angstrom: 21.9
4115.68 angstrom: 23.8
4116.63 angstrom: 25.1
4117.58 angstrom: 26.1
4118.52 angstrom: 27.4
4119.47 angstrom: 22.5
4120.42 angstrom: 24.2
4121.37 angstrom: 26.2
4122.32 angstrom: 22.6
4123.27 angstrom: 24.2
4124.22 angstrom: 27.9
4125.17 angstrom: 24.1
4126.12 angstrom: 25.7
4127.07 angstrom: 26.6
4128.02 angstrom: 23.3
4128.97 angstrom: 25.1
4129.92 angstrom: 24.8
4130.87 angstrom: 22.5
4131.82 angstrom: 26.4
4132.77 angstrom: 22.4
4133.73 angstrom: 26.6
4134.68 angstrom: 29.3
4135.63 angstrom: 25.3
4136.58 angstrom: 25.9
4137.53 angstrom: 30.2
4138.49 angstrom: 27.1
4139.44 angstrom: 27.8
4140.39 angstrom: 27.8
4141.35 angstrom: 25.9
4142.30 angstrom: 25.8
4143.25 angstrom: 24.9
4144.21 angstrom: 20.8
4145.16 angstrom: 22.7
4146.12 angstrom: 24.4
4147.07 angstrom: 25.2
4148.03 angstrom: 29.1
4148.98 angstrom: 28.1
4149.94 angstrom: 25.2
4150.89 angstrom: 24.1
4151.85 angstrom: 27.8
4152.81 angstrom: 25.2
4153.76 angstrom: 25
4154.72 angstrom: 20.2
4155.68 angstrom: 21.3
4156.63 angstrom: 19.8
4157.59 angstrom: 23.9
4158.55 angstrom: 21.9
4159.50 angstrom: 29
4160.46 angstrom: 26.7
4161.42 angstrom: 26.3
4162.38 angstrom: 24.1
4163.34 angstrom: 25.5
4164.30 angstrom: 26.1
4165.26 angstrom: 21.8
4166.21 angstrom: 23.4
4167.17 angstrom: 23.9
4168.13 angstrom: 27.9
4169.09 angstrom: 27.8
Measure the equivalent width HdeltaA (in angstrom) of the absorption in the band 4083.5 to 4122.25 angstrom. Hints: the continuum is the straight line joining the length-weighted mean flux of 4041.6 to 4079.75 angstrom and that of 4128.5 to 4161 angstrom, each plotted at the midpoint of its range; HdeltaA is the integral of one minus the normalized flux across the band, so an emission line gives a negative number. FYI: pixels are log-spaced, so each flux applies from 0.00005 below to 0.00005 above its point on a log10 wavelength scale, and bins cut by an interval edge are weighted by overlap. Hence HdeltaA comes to 2.8 angstrom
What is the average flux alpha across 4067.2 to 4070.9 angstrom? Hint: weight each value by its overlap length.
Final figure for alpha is 26.5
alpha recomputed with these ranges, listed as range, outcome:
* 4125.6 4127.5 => 26.1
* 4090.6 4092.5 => 23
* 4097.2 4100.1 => 19.7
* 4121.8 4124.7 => 24.9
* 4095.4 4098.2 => 22.4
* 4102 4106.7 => 19.2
